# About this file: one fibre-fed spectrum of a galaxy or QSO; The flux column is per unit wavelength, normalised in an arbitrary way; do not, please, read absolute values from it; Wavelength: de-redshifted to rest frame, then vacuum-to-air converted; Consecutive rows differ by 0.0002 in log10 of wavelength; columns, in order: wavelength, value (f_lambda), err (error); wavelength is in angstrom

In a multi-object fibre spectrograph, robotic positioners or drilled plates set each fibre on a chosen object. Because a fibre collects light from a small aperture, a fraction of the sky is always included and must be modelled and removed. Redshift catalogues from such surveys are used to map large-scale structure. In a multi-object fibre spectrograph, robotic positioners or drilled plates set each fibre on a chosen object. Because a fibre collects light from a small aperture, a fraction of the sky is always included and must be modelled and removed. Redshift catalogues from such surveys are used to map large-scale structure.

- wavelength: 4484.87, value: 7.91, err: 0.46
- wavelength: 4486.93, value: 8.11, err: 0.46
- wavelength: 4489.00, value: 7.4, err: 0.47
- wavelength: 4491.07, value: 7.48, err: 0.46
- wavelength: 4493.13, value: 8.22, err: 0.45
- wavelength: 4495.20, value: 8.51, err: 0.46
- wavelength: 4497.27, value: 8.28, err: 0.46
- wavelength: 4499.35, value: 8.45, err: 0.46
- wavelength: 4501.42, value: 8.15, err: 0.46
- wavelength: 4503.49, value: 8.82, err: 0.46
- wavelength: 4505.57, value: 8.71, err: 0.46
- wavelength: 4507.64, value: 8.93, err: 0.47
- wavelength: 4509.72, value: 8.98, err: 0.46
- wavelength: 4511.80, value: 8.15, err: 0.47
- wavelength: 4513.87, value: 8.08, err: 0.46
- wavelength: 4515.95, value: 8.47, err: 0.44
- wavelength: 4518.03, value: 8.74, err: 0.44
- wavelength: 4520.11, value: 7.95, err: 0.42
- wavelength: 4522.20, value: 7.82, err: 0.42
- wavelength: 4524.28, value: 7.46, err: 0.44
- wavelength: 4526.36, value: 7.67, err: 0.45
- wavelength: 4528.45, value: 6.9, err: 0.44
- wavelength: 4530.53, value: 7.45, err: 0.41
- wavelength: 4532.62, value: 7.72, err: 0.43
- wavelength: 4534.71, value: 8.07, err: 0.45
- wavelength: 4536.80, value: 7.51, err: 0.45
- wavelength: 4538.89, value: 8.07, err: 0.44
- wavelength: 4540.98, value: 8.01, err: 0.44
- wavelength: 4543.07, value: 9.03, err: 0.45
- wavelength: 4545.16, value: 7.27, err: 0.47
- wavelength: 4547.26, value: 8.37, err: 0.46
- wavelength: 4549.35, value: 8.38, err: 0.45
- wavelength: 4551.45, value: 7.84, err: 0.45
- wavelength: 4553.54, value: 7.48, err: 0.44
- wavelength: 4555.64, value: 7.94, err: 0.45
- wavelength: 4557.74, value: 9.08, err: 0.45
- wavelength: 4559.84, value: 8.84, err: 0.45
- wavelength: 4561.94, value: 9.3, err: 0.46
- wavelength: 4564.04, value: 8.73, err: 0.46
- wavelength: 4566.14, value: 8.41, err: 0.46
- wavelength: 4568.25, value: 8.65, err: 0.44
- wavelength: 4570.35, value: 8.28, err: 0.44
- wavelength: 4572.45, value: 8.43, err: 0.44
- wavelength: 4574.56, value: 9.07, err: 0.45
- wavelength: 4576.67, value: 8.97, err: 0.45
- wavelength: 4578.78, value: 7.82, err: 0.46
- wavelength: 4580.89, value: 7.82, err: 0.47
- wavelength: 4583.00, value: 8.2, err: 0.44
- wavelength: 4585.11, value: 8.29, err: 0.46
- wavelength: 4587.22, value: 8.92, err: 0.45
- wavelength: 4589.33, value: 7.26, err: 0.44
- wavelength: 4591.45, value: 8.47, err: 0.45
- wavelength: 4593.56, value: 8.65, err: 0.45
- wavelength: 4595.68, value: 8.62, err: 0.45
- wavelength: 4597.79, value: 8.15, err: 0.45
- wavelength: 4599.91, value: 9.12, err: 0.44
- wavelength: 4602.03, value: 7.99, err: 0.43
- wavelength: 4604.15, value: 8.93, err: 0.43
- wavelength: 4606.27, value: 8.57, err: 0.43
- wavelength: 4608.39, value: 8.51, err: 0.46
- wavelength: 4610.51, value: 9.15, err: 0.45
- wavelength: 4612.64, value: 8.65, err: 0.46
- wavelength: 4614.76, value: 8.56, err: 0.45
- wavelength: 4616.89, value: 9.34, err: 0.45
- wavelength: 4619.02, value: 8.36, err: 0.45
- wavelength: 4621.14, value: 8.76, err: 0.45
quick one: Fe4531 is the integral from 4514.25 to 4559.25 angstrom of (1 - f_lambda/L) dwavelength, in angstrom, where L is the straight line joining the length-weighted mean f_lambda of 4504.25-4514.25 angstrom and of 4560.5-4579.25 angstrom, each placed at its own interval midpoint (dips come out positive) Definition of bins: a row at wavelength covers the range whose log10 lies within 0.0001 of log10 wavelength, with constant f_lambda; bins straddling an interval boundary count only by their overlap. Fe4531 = 3.4 angstrom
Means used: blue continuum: 8.61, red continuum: 8.66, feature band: 7.97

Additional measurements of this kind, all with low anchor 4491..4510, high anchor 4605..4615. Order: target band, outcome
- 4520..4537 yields 1.9 angstrom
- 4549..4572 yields 0.4 angstrom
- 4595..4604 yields 0.2 angstrom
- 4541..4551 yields 0.4 angstrom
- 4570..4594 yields 0.9 angstrom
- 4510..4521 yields 0.2 angstrom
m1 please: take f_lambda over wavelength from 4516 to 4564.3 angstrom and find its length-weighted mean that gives 8.07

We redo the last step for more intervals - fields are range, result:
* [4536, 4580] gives 8.36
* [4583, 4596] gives 8.34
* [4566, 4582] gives 8.43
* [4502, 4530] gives 8.19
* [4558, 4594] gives 8.49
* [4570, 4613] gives 8.47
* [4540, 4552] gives 8.16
